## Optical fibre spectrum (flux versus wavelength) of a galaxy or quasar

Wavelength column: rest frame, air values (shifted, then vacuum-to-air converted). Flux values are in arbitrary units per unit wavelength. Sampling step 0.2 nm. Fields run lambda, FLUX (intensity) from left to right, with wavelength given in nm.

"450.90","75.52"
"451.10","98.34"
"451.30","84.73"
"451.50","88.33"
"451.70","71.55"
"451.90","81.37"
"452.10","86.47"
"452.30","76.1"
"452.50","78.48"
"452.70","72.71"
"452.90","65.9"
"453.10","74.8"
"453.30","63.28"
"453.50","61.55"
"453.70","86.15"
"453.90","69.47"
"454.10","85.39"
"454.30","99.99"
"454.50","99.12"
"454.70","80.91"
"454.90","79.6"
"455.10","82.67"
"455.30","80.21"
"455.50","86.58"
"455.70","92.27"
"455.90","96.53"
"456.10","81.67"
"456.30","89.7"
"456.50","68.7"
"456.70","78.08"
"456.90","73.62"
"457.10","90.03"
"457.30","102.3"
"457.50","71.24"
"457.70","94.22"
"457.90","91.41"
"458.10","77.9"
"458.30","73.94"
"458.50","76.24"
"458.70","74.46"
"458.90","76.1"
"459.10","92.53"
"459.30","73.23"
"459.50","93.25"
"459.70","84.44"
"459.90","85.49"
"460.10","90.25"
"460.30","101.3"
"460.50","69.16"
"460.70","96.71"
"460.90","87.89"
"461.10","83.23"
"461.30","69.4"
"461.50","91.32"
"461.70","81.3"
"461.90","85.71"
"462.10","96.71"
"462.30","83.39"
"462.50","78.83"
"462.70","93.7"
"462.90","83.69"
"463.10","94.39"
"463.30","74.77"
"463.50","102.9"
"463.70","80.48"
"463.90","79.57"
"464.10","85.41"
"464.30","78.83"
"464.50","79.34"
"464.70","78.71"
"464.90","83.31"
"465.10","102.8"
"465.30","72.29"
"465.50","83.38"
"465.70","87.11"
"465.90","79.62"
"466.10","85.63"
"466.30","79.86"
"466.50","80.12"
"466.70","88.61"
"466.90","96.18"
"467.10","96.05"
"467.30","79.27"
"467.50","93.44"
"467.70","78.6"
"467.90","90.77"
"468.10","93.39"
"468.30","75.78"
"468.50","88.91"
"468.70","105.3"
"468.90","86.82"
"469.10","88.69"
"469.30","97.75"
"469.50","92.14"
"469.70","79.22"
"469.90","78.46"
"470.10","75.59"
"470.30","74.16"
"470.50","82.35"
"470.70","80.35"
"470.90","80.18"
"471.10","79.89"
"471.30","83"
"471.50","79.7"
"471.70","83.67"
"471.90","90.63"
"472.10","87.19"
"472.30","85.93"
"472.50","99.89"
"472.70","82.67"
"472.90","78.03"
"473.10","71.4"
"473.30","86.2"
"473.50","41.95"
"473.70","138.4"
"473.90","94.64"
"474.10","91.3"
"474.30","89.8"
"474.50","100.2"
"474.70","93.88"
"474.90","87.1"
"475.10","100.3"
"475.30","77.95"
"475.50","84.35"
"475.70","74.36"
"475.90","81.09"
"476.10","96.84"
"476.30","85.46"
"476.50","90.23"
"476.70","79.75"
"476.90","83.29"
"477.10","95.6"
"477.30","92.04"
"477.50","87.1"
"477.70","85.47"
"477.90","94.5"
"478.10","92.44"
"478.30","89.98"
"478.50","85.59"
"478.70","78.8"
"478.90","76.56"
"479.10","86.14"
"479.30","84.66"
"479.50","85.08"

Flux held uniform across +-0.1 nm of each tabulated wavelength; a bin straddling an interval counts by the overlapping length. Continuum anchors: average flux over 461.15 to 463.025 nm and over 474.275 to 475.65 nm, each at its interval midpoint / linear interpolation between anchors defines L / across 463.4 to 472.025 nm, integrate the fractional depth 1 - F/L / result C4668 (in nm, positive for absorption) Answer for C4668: 0.20 nm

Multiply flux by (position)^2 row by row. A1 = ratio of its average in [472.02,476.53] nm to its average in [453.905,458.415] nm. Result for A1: 1.12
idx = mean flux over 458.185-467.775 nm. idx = 84.6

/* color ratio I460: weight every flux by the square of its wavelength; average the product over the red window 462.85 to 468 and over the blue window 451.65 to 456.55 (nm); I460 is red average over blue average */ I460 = 1.1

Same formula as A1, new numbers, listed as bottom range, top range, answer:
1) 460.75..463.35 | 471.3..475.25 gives 1.09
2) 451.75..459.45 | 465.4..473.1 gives 1.11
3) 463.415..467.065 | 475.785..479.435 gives 1.08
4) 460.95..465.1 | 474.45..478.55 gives 1.10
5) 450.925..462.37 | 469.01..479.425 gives 1.12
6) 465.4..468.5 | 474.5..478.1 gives 1.07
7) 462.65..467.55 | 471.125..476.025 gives 1.05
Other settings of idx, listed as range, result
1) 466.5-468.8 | 89.2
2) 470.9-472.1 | 83.4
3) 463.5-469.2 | 86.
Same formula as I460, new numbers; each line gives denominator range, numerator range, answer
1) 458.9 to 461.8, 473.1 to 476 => 1.10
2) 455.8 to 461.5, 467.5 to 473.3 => 1.06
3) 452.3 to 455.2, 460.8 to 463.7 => 1.14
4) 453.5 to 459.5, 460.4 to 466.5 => 1.04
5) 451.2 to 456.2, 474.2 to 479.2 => 1.19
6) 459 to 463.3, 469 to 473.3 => 1.01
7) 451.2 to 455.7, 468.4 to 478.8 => 1.18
